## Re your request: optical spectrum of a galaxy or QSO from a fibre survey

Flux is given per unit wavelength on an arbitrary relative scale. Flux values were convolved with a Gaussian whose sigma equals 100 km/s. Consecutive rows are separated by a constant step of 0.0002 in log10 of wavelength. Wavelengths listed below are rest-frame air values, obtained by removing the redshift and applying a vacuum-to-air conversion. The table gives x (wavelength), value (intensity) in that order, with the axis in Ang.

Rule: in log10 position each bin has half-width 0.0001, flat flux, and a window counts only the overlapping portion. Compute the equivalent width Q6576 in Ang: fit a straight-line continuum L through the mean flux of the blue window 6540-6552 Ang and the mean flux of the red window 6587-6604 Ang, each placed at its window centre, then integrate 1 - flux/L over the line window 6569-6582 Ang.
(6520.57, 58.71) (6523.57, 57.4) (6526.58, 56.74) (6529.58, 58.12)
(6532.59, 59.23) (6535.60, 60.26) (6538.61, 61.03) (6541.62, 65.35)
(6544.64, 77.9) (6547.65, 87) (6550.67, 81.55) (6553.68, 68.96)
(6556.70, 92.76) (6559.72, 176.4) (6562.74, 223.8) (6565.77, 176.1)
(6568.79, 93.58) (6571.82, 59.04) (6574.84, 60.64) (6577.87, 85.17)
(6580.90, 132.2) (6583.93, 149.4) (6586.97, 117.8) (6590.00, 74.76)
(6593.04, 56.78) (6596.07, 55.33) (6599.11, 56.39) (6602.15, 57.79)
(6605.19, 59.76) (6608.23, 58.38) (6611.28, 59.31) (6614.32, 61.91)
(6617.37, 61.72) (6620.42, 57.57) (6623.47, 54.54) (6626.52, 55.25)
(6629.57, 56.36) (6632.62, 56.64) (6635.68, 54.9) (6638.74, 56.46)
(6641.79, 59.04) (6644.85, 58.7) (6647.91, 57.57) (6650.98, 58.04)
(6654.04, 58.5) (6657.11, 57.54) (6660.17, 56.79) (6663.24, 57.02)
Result -2.5 Ang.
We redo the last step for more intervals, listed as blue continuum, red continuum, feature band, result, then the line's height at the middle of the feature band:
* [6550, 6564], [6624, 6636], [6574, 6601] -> 3.3 Ang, 98.9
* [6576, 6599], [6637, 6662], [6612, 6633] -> 4.4 Ang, 73.1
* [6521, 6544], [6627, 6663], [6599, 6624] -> -0.3 Ang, 58.2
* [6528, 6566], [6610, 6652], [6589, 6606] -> 3.1 Ang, 73.2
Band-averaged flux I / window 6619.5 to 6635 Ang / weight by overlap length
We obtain 56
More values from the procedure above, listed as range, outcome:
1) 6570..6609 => 79.2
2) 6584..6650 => 63.2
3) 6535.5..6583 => 102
